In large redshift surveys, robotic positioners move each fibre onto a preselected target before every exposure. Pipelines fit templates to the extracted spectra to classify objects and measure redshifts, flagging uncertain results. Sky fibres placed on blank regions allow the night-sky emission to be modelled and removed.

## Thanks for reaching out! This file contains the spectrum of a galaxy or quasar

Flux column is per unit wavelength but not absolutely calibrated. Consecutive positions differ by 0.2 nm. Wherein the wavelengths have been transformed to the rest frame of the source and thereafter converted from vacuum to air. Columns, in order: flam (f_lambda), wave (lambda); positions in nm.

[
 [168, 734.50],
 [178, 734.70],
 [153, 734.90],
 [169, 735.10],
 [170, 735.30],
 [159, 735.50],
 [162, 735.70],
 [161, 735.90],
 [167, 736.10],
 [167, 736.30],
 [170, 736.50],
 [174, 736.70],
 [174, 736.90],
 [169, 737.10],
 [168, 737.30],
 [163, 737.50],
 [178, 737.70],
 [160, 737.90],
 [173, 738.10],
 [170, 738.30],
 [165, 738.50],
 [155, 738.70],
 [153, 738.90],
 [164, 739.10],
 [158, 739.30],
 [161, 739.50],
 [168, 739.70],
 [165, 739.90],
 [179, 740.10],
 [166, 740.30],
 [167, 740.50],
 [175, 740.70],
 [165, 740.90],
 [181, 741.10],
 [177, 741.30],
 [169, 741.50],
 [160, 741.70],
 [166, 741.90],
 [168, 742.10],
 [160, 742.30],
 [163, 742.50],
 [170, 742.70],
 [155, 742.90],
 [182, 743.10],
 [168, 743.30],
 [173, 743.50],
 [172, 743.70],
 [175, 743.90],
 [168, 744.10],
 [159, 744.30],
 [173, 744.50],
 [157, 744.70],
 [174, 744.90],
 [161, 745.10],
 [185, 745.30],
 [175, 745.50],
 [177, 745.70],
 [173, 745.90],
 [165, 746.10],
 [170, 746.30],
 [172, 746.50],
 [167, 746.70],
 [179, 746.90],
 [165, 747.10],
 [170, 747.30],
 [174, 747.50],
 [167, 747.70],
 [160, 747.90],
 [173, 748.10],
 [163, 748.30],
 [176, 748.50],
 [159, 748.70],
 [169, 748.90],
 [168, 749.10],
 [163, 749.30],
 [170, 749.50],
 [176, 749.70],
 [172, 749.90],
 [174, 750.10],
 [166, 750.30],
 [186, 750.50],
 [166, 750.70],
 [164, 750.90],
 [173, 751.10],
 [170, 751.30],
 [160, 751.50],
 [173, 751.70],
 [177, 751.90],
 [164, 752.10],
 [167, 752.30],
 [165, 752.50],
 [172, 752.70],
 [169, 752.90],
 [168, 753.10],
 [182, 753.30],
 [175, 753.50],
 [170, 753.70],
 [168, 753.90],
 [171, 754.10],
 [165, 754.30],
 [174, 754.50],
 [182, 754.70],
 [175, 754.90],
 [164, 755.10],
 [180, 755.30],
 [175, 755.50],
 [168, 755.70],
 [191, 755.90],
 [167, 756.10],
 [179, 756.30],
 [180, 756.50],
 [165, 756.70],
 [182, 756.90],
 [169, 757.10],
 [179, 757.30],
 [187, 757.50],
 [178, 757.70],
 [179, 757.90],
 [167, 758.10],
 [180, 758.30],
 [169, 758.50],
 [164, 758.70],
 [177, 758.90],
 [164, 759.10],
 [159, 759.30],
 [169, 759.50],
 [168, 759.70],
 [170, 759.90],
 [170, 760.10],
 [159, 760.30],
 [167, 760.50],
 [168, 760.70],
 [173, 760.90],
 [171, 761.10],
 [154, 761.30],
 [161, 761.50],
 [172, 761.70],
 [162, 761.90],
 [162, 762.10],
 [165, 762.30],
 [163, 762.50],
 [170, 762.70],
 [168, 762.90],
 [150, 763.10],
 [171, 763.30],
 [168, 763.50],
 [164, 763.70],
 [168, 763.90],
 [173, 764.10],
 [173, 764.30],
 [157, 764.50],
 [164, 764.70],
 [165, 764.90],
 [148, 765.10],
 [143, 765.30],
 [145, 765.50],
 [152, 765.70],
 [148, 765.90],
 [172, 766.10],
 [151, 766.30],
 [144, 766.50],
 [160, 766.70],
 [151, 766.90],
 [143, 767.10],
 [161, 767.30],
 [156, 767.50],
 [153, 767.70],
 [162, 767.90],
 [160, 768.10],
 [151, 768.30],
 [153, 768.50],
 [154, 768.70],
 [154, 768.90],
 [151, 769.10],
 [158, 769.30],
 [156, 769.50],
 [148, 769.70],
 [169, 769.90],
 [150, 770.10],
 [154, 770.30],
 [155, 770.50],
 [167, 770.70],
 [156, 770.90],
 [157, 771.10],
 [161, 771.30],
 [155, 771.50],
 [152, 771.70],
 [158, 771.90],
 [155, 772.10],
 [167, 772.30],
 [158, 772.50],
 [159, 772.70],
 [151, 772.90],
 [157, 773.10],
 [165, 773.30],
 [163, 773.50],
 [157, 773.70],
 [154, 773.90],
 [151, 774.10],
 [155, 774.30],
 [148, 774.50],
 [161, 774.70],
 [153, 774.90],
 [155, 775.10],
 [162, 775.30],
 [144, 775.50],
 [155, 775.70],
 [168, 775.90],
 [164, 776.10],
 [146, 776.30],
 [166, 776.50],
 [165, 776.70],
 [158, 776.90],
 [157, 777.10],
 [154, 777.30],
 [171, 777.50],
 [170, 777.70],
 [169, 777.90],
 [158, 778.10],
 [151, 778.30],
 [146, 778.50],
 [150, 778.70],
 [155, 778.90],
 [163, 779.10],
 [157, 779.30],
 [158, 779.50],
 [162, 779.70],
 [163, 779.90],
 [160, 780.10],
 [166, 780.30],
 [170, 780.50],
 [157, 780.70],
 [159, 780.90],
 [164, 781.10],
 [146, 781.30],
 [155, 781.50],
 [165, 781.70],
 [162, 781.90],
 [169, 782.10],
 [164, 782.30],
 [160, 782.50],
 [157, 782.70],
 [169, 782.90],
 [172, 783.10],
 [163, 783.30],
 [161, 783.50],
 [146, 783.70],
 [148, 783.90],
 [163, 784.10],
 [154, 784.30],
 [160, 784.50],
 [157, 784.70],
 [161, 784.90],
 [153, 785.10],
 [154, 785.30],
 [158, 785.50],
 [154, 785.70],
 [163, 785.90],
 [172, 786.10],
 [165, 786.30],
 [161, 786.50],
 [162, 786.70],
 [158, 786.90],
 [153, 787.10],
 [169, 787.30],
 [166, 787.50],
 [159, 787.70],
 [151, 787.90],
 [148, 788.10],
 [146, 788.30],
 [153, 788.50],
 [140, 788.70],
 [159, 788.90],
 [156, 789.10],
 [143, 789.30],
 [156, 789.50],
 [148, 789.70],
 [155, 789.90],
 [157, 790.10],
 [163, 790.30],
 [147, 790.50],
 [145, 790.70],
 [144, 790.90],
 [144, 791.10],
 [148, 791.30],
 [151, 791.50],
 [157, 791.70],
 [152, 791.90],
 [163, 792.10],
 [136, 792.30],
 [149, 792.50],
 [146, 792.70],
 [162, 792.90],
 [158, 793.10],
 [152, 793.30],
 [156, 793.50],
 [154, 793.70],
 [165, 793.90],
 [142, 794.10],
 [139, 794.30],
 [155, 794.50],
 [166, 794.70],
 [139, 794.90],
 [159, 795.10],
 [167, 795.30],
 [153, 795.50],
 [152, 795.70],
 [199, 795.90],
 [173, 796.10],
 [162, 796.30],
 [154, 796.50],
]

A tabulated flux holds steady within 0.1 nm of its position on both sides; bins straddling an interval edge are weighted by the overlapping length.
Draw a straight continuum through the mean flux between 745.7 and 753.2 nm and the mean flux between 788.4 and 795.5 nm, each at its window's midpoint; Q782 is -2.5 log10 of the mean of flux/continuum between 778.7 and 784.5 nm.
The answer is -0.03 mag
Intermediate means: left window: 169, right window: 152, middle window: 160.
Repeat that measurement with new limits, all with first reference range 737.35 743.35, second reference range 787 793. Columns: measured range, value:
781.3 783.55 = -0.06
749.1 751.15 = -0.04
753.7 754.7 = -0.05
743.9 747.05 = -0.03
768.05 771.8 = 0.02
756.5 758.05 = -0.10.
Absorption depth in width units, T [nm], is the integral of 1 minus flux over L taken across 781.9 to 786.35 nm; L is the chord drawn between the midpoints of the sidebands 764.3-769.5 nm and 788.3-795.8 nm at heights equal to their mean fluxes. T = -0.21 nm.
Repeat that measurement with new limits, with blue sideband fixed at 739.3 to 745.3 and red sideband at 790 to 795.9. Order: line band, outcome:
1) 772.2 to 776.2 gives 0.037 nm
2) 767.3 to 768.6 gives 0.036 nm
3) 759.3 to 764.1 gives -0.097 nm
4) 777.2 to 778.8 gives -0.010 nm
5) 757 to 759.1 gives -0.138 nm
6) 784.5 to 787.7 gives -0.105 nm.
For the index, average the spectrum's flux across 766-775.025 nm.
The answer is 156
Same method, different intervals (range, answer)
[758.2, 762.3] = 167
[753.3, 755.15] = 172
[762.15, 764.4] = 167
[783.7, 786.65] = 158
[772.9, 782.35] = 159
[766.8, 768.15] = 155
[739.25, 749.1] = 169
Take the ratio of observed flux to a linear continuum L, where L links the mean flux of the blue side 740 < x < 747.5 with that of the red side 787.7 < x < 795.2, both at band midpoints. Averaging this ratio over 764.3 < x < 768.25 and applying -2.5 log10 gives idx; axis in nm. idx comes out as 0.043 mag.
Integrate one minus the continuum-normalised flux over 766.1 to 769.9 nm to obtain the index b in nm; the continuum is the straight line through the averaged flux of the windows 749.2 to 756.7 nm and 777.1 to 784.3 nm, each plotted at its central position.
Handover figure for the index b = 0.25 nm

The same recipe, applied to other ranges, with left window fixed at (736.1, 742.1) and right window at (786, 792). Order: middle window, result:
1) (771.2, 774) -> 0.01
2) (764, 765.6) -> 0.02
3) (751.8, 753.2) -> -0.04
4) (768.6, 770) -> 0.03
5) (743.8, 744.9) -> -0.01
